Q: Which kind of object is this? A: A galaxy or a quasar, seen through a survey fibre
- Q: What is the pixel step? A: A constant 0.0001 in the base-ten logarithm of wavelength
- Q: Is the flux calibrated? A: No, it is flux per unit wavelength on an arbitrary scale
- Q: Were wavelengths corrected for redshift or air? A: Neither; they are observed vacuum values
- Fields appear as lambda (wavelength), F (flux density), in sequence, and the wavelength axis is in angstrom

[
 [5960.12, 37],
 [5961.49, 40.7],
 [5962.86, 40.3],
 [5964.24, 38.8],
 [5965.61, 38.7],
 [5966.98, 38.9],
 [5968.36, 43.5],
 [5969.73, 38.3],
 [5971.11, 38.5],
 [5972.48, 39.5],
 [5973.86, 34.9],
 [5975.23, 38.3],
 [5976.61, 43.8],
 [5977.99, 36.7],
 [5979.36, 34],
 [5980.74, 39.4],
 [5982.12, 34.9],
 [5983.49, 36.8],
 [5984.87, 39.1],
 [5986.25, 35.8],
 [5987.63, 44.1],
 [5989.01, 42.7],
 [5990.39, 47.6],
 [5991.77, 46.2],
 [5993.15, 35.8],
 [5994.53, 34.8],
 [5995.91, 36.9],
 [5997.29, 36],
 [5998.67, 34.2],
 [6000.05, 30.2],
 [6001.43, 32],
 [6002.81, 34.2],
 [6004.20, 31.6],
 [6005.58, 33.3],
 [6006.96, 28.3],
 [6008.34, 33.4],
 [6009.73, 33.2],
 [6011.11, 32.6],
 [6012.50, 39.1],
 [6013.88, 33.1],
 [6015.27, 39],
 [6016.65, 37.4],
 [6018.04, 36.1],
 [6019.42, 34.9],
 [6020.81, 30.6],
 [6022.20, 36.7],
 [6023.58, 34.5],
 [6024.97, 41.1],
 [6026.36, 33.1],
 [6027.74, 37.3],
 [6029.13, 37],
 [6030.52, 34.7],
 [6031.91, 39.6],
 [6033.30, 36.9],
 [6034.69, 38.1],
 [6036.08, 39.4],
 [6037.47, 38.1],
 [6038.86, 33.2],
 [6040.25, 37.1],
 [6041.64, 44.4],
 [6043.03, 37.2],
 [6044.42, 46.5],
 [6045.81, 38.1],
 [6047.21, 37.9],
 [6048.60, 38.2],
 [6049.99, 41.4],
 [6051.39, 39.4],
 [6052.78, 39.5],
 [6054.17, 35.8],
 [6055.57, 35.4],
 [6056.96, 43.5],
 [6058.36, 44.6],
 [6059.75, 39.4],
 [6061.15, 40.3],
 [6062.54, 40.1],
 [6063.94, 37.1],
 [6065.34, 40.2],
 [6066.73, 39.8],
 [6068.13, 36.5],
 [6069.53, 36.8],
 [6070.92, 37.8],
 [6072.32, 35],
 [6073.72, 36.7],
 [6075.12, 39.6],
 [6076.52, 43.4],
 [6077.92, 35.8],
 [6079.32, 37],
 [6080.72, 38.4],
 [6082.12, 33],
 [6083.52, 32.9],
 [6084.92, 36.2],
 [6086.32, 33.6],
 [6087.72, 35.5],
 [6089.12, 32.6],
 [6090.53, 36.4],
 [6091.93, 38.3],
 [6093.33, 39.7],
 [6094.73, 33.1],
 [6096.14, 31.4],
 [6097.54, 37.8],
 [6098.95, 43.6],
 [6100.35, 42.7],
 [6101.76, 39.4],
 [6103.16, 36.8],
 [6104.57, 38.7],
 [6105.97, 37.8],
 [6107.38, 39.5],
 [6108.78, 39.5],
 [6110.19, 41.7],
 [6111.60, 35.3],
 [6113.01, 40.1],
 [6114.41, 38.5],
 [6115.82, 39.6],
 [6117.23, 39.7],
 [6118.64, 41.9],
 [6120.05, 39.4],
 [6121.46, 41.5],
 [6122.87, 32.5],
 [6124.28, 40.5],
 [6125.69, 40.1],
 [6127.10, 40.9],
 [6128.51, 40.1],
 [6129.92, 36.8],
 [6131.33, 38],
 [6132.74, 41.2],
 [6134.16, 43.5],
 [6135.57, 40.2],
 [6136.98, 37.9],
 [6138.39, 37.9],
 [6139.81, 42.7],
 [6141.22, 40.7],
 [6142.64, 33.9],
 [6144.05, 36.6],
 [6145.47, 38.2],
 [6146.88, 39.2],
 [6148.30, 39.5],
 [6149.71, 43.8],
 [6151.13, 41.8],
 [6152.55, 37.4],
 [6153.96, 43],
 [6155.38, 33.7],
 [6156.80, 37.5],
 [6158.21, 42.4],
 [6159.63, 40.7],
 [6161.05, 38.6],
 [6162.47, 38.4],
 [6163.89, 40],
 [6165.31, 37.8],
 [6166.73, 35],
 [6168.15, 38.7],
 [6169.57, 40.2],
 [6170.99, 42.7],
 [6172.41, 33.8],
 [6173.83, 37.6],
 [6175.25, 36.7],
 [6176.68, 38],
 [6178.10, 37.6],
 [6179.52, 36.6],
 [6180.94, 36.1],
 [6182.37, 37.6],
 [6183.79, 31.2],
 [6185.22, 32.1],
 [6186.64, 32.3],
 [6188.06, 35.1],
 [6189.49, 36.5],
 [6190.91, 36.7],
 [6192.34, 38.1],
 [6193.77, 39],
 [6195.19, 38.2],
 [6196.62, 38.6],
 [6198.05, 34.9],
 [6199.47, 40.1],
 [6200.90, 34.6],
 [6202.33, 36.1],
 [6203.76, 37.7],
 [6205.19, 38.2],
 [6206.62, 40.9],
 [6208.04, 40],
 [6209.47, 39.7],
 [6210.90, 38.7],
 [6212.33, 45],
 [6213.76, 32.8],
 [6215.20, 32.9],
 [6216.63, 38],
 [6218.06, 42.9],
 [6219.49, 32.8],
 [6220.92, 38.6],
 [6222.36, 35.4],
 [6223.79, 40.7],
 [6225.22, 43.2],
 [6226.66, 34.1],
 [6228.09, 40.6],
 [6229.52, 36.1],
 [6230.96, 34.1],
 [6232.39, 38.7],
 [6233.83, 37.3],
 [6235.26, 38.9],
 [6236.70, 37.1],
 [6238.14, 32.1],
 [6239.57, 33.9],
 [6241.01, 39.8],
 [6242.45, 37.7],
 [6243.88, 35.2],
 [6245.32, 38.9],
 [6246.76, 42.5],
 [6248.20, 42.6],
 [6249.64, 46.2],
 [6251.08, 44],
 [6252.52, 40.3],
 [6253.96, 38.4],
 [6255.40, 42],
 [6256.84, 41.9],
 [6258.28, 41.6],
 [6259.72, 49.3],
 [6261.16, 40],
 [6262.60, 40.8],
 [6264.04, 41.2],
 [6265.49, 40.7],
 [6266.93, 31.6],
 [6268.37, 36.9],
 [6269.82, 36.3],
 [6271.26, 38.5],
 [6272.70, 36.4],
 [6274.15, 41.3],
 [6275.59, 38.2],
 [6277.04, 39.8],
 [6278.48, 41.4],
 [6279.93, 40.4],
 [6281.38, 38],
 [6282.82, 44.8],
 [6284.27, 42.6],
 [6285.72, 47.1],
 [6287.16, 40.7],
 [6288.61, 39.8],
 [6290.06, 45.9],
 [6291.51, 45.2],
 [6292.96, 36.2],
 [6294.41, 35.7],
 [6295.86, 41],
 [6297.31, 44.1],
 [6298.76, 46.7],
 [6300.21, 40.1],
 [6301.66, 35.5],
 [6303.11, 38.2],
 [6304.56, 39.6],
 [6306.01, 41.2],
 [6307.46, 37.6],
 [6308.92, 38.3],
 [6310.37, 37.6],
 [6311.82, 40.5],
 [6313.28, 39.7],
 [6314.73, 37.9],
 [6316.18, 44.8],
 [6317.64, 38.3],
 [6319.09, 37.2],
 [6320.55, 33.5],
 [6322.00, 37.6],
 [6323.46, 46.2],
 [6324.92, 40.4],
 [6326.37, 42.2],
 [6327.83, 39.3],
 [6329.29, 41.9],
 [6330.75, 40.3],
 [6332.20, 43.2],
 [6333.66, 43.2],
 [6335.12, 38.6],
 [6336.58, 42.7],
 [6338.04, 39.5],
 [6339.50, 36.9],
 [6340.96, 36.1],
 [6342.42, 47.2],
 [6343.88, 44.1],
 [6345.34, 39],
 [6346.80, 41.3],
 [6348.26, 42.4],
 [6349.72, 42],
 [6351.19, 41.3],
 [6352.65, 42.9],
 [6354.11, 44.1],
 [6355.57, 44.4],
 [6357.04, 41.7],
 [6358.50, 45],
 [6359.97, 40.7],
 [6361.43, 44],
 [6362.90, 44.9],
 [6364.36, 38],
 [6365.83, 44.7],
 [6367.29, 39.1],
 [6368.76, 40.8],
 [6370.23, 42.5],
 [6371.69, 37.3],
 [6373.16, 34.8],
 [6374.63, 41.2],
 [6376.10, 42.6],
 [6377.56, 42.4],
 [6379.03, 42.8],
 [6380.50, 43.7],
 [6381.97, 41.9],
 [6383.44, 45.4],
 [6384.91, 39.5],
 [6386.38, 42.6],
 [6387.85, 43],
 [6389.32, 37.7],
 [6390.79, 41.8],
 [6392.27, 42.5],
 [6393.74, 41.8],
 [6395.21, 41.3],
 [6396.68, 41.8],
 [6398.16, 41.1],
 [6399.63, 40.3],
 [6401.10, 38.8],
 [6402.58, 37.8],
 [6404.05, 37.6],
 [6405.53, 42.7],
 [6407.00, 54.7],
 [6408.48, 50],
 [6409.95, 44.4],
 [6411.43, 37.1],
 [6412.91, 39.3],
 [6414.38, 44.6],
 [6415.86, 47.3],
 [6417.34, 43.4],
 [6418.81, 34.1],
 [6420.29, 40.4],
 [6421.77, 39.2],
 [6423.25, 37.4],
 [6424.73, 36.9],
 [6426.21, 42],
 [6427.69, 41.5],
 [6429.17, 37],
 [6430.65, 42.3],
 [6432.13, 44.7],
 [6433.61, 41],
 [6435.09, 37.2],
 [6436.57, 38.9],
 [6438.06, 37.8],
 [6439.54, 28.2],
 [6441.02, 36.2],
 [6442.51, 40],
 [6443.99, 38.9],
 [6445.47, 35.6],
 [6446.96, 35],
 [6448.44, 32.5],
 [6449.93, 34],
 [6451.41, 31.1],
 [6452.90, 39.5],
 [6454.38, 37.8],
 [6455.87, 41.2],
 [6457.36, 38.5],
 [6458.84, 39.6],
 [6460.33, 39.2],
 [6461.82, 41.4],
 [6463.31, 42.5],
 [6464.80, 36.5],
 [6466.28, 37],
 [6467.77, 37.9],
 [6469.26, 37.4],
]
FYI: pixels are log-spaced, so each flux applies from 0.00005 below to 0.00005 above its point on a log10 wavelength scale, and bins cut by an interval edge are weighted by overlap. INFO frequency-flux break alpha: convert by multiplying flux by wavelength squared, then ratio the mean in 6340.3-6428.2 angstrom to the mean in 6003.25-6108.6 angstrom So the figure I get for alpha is 1.24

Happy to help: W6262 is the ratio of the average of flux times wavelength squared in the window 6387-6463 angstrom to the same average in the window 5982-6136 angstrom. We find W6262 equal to 1.2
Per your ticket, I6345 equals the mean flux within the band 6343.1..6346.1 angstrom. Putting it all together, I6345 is 41.7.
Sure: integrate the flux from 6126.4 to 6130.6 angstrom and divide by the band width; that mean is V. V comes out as 39.3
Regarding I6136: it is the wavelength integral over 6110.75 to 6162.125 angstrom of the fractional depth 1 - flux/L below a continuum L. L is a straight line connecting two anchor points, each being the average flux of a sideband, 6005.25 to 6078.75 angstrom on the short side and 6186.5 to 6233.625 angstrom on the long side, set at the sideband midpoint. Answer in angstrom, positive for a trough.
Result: -2.3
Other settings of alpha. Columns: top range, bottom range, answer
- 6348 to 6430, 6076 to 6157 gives 1.18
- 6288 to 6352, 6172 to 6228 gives 1.13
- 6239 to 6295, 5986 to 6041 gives 1.21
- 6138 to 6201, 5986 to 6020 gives 1.11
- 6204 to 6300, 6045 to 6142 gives 1.08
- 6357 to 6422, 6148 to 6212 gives 1.18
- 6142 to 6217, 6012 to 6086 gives 1.04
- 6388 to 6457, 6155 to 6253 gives 1.12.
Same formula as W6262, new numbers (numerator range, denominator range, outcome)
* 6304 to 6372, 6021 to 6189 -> 1.16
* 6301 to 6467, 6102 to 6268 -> 1.11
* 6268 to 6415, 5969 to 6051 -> 1.23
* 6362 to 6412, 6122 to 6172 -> 1.15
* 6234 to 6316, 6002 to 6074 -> 1.16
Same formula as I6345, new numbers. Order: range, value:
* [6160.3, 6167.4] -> 38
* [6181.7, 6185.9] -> 33.6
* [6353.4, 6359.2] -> 43.8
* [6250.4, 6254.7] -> 40.9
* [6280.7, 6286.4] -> 43.1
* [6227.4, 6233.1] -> 37.4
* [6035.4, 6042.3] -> 38.4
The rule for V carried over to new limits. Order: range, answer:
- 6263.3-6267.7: 37.8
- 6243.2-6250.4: 41.1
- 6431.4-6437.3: 40.5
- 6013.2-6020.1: 36.1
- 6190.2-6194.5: 37.9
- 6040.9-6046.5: 41.6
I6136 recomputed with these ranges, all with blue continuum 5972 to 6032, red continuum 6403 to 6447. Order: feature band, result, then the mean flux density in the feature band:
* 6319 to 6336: -0.47 angstrom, 40.4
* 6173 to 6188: 0.98 angstrom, 35.6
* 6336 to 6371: -2.02 angstrom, 41.9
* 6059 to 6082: -0.75 angstrom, 38.3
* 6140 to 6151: -0.43 angstrom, 39.2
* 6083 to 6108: 0.16 angstrom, 37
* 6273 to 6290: -1.05 angstrom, 41.3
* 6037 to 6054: -1.08 angstrom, 39.2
